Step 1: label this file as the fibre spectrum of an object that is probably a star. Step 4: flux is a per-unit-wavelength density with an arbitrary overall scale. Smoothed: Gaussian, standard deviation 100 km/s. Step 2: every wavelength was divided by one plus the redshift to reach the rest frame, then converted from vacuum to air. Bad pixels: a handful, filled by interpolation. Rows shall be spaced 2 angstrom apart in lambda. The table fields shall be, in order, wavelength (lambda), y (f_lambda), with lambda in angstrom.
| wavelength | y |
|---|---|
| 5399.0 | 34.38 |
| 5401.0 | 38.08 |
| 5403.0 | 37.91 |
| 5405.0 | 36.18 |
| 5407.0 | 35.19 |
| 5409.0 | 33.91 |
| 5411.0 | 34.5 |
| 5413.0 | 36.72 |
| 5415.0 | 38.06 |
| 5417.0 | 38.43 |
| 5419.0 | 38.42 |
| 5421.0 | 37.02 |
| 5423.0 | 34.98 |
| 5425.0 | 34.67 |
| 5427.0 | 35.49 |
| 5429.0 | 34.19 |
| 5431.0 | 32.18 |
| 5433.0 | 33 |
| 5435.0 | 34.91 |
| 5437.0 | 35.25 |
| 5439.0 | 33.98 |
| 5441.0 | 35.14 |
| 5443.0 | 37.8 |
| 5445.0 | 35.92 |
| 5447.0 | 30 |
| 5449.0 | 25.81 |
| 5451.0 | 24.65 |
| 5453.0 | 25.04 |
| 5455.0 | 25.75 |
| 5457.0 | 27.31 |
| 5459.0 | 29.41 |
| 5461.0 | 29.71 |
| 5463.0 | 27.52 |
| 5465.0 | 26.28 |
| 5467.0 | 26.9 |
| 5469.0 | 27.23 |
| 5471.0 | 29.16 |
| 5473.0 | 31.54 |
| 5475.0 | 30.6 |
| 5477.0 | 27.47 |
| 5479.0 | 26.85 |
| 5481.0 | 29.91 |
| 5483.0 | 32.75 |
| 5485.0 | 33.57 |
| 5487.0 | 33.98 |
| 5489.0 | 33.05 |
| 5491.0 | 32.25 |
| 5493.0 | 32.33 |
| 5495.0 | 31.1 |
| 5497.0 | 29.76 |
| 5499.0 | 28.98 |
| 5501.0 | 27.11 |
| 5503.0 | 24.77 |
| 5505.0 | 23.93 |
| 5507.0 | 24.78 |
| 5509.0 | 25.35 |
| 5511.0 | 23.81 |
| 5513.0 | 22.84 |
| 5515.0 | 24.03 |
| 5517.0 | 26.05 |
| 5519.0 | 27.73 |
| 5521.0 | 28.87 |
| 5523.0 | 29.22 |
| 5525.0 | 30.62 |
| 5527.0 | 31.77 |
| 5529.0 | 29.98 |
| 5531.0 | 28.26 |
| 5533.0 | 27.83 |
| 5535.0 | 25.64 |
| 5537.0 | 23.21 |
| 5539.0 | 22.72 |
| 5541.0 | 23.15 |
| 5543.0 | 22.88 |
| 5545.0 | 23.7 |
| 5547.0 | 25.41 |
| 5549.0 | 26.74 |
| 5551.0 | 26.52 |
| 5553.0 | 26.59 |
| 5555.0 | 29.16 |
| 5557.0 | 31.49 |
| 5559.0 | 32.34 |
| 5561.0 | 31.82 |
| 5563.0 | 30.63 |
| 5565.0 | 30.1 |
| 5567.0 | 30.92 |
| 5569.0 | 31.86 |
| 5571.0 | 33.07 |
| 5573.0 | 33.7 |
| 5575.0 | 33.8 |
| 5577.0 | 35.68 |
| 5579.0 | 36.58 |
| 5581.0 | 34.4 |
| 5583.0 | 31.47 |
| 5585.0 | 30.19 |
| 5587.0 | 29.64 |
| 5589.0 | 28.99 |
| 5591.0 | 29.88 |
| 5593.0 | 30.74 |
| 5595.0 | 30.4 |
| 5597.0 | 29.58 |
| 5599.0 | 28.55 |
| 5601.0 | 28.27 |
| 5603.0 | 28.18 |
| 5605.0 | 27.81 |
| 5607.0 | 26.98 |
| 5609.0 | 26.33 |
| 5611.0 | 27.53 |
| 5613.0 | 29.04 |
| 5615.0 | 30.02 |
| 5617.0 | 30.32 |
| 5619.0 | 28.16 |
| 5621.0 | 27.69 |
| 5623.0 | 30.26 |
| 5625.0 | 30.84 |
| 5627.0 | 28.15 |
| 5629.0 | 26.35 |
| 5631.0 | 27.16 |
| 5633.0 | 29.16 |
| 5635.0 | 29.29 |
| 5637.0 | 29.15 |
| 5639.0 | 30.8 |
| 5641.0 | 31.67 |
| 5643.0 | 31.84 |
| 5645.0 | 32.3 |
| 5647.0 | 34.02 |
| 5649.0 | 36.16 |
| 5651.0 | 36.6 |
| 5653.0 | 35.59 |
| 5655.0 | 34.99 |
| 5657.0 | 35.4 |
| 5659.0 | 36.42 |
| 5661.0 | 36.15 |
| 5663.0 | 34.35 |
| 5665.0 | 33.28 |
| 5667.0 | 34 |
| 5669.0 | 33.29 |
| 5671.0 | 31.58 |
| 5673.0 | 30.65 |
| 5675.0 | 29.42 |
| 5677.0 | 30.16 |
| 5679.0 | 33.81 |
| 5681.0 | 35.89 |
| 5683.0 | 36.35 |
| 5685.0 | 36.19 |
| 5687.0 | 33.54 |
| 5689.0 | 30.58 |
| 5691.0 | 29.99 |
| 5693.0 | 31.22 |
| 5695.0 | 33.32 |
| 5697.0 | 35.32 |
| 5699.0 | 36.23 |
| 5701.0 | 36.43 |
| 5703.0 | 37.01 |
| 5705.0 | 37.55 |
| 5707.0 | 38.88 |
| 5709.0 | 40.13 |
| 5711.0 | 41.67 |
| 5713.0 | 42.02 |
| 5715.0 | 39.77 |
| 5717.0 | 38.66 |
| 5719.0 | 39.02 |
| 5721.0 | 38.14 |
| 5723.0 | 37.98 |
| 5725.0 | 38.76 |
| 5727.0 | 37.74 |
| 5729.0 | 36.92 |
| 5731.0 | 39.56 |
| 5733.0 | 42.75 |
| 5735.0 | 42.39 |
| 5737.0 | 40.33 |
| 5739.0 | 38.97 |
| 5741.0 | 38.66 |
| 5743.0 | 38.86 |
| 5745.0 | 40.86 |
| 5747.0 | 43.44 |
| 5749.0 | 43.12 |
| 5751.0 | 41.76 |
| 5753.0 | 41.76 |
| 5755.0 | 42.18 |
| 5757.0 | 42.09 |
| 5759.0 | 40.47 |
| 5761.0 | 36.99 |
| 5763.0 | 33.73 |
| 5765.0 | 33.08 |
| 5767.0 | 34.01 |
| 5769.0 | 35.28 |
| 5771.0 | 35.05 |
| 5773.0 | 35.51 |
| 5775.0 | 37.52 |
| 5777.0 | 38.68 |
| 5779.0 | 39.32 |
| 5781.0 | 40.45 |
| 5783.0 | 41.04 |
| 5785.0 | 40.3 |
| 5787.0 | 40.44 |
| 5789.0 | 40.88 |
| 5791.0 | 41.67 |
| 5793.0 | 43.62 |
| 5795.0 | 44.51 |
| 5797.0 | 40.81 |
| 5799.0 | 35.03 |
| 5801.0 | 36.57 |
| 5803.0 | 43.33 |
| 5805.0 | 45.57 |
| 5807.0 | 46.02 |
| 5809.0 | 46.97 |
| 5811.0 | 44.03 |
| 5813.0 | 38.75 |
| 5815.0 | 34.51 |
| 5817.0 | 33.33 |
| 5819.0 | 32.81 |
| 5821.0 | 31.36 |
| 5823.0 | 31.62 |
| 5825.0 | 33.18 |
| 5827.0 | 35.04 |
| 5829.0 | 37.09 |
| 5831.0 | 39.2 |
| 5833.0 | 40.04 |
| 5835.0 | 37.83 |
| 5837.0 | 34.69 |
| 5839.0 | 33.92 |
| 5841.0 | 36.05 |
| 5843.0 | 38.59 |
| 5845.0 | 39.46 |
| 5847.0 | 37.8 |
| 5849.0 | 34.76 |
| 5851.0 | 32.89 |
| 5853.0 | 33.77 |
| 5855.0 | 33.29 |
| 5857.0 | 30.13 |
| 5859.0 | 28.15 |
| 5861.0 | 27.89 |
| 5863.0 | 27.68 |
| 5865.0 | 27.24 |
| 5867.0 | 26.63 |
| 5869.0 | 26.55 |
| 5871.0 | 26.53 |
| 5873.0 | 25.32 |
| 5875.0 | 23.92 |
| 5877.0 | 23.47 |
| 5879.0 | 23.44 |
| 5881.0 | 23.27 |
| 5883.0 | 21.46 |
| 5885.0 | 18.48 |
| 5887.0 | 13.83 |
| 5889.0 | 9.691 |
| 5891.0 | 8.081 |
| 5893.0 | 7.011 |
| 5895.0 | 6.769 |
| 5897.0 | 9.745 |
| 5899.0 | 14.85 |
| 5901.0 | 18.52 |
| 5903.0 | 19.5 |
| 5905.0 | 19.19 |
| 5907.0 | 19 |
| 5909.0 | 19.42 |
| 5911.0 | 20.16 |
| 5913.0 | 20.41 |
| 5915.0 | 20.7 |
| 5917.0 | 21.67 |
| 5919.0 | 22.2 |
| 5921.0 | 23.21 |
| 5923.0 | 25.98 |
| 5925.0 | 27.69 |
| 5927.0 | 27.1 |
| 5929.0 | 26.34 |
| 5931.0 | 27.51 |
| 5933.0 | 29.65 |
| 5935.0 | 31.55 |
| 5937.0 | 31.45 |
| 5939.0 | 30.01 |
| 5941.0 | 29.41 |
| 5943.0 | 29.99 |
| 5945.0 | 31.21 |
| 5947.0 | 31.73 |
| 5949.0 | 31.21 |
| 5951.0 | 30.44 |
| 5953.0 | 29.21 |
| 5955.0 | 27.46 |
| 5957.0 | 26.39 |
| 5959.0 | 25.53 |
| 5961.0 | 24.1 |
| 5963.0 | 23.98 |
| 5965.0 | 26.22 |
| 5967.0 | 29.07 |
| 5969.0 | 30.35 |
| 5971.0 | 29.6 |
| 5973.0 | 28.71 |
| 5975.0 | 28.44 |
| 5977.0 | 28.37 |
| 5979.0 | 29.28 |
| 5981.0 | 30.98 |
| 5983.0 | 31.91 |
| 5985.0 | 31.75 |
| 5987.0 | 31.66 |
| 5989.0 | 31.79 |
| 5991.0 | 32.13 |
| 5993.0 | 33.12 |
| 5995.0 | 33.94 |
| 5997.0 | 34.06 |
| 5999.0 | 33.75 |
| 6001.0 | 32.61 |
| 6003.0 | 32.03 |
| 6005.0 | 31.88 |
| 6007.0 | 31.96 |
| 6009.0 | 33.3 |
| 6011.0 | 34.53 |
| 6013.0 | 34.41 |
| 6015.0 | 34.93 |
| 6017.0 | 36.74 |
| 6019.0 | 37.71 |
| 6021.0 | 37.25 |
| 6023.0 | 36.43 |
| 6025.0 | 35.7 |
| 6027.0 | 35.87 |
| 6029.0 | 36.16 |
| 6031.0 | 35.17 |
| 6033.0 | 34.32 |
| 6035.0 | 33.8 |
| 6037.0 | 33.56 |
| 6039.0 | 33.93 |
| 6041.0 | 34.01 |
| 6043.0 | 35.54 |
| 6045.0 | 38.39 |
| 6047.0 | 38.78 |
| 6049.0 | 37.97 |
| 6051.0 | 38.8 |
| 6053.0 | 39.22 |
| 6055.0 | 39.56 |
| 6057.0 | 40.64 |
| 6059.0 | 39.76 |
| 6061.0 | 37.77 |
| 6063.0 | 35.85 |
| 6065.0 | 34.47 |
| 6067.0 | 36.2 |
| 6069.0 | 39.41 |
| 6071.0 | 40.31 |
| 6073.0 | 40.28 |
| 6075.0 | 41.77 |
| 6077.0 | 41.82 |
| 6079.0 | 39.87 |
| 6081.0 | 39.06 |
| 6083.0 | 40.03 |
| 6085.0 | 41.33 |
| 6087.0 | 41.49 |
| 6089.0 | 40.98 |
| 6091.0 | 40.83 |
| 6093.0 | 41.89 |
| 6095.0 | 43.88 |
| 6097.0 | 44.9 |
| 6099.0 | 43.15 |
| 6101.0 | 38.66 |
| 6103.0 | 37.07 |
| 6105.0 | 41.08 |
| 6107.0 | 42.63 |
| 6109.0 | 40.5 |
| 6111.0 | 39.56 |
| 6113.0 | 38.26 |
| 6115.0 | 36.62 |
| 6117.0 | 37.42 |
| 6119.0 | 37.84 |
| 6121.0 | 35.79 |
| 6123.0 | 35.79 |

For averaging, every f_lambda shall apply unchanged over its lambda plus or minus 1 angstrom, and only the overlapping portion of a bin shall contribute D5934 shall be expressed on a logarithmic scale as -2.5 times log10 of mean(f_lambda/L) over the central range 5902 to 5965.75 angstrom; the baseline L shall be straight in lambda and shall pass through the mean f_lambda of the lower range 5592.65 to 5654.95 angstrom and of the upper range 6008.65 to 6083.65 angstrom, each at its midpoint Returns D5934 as 0.336 mag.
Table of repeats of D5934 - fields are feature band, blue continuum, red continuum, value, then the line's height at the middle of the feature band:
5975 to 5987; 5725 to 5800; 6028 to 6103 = 0.27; 38.9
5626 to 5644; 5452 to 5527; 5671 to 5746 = 0.16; 34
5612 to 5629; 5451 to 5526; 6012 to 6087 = 0.05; 30.4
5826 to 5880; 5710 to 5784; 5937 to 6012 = 0.10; 35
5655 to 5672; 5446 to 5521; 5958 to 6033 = -0.17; 29.5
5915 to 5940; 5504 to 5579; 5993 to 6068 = 0.26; 34.1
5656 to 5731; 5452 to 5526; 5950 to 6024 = -0.21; 29.5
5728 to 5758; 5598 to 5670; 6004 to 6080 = -0.25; 32.5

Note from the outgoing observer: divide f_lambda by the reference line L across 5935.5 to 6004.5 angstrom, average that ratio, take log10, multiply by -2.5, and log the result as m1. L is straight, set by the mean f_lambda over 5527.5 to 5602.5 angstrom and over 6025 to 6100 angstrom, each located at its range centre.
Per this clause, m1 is 0.22 mag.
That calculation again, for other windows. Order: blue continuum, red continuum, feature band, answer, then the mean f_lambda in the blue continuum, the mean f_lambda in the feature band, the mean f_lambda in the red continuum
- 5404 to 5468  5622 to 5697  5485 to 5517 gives 0.165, 32.6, 28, 32.5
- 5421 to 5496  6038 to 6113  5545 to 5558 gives 0.183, 31.1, 27.3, 39.5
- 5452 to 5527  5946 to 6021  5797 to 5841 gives -0.243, 28.4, 37.7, 31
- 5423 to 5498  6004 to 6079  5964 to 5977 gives 0.247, 30.9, 28.7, 36.8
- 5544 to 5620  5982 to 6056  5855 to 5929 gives 0.492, 29.9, 21.2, 34.8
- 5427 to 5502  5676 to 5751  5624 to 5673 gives 0.110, 30.6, 32.4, 37.7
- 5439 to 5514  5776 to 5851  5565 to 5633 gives 0.082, 29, 30.1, 38.6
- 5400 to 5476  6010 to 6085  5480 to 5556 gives 0.199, 32.6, 27.6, 37.4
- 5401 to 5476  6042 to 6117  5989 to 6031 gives 0.134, 32.5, 34.4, 39.7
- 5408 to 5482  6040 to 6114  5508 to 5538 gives 0.209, 31.8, 27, 39.6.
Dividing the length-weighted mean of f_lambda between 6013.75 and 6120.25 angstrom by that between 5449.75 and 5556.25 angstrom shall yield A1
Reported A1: 1.39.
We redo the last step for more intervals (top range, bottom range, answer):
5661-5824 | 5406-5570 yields 1.26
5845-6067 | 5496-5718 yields 0.94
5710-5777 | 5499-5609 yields 1.37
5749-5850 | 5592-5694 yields 1.23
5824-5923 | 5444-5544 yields 0.91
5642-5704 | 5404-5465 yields 1.03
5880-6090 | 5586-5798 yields 0.86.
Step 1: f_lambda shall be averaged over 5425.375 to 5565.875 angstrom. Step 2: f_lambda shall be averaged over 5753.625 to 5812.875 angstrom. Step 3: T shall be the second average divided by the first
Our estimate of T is 1.38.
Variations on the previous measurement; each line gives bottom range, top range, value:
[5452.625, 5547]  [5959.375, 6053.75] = 1.19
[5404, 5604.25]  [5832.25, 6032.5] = 0.93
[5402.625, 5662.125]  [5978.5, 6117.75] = 1.22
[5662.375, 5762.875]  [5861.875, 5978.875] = 0.64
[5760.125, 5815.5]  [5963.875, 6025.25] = 0.82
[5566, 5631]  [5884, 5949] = 0.72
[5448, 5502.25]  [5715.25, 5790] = 1.34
